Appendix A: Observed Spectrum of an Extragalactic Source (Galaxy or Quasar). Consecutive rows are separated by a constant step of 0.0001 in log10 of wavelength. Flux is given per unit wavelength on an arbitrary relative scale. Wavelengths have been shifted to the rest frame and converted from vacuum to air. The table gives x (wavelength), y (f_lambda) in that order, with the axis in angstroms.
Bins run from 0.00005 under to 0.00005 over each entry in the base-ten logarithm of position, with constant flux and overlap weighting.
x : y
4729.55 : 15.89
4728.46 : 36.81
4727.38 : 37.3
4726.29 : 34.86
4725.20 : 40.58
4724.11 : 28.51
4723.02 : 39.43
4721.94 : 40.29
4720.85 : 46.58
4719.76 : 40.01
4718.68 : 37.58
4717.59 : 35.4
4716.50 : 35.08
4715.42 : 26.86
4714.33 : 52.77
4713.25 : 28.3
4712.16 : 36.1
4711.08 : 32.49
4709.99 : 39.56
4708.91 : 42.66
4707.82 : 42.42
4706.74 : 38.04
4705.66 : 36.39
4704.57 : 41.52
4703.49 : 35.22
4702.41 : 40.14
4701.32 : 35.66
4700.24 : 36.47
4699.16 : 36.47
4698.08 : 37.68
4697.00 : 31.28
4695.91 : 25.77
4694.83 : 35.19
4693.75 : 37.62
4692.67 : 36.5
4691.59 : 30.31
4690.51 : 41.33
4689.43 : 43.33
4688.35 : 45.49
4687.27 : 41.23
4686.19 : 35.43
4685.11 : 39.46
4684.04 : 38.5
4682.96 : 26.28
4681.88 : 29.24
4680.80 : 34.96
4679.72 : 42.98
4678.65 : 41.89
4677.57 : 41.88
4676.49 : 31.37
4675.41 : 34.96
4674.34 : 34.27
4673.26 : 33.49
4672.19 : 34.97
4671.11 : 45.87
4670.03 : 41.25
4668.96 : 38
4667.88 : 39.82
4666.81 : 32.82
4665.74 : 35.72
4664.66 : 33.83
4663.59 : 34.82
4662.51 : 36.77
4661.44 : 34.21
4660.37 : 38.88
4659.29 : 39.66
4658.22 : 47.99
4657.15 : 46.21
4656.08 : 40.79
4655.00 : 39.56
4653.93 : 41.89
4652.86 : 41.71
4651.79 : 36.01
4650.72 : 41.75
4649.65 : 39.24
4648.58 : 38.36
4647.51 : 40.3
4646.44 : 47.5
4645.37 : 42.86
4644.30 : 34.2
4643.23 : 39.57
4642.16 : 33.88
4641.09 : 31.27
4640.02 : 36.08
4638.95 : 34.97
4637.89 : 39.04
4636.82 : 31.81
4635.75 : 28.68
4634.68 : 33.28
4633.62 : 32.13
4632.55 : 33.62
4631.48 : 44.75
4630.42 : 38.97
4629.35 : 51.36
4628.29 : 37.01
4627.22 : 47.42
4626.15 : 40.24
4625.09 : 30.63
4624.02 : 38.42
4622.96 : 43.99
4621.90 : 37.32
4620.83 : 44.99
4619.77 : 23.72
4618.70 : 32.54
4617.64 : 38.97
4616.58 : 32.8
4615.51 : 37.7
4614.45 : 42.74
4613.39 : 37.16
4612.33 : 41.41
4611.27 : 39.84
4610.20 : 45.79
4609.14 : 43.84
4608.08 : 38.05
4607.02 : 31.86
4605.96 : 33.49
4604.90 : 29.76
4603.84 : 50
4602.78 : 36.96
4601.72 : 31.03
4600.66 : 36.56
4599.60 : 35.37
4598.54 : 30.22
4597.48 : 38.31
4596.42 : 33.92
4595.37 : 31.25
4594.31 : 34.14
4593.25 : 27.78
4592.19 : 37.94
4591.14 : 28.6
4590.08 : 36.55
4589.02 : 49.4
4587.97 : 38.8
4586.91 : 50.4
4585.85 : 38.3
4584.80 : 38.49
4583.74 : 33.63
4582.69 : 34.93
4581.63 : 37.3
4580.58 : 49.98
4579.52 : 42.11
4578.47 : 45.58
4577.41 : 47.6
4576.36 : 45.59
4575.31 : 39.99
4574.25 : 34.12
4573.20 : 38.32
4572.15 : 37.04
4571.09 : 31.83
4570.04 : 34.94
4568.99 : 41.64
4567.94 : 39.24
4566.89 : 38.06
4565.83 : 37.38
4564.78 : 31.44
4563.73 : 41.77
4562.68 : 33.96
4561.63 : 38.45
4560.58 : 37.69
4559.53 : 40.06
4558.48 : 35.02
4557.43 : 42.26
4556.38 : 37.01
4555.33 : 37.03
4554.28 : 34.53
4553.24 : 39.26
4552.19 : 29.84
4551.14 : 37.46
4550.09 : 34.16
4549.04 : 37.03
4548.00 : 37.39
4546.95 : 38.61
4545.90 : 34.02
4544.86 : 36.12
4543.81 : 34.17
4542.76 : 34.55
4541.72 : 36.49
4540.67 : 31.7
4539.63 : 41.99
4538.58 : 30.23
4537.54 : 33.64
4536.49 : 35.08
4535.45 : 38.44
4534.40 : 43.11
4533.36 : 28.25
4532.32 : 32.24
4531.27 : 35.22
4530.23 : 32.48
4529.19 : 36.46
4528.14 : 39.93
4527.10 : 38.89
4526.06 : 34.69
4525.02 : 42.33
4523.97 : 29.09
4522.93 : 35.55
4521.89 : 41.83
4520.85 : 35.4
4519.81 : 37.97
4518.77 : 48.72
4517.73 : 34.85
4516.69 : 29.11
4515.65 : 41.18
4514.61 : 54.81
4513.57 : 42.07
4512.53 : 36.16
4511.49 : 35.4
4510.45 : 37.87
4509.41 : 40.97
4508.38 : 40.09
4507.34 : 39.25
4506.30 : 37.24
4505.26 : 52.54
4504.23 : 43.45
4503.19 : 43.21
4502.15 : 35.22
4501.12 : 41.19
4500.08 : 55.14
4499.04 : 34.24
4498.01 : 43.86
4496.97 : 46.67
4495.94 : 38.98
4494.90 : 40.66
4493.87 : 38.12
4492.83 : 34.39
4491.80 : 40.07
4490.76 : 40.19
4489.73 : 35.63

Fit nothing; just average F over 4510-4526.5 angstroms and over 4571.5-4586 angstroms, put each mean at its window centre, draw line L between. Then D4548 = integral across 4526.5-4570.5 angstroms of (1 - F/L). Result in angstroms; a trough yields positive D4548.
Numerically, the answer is 3.4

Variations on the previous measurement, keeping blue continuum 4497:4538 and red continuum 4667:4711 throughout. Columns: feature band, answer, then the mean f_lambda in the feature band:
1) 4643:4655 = -0.8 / 40.3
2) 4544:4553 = 0.7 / 35.6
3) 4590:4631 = 1.0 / 37.2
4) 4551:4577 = 0.8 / 37.4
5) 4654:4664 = -0.7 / 40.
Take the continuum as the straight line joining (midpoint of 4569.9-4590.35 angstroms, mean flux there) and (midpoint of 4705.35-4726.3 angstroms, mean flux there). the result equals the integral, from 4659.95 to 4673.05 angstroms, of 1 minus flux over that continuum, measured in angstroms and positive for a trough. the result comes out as 0.5 angstroms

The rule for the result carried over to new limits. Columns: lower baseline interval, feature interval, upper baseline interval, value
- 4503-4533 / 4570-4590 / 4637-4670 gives -0.92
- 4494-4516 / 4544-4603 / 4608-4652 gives 3.61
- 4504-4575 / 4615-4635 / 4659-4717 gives -0.46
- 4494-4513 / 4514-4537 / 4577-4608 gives 1.57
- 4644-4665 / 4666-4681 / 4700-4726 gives 0.56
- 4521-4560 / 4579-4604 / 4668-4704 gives -0.71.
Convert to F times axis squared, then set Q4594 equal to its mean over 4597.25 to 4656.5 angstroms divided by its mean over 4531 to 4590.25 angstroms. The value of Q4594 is 1.0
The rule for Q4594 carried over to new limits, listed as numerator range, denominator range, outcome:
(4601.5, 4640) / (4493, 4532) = 1.00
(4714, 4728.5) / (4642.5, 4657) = 0.97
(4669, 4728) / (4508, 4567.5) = 1.08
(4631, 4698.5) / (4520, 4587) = 1.05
